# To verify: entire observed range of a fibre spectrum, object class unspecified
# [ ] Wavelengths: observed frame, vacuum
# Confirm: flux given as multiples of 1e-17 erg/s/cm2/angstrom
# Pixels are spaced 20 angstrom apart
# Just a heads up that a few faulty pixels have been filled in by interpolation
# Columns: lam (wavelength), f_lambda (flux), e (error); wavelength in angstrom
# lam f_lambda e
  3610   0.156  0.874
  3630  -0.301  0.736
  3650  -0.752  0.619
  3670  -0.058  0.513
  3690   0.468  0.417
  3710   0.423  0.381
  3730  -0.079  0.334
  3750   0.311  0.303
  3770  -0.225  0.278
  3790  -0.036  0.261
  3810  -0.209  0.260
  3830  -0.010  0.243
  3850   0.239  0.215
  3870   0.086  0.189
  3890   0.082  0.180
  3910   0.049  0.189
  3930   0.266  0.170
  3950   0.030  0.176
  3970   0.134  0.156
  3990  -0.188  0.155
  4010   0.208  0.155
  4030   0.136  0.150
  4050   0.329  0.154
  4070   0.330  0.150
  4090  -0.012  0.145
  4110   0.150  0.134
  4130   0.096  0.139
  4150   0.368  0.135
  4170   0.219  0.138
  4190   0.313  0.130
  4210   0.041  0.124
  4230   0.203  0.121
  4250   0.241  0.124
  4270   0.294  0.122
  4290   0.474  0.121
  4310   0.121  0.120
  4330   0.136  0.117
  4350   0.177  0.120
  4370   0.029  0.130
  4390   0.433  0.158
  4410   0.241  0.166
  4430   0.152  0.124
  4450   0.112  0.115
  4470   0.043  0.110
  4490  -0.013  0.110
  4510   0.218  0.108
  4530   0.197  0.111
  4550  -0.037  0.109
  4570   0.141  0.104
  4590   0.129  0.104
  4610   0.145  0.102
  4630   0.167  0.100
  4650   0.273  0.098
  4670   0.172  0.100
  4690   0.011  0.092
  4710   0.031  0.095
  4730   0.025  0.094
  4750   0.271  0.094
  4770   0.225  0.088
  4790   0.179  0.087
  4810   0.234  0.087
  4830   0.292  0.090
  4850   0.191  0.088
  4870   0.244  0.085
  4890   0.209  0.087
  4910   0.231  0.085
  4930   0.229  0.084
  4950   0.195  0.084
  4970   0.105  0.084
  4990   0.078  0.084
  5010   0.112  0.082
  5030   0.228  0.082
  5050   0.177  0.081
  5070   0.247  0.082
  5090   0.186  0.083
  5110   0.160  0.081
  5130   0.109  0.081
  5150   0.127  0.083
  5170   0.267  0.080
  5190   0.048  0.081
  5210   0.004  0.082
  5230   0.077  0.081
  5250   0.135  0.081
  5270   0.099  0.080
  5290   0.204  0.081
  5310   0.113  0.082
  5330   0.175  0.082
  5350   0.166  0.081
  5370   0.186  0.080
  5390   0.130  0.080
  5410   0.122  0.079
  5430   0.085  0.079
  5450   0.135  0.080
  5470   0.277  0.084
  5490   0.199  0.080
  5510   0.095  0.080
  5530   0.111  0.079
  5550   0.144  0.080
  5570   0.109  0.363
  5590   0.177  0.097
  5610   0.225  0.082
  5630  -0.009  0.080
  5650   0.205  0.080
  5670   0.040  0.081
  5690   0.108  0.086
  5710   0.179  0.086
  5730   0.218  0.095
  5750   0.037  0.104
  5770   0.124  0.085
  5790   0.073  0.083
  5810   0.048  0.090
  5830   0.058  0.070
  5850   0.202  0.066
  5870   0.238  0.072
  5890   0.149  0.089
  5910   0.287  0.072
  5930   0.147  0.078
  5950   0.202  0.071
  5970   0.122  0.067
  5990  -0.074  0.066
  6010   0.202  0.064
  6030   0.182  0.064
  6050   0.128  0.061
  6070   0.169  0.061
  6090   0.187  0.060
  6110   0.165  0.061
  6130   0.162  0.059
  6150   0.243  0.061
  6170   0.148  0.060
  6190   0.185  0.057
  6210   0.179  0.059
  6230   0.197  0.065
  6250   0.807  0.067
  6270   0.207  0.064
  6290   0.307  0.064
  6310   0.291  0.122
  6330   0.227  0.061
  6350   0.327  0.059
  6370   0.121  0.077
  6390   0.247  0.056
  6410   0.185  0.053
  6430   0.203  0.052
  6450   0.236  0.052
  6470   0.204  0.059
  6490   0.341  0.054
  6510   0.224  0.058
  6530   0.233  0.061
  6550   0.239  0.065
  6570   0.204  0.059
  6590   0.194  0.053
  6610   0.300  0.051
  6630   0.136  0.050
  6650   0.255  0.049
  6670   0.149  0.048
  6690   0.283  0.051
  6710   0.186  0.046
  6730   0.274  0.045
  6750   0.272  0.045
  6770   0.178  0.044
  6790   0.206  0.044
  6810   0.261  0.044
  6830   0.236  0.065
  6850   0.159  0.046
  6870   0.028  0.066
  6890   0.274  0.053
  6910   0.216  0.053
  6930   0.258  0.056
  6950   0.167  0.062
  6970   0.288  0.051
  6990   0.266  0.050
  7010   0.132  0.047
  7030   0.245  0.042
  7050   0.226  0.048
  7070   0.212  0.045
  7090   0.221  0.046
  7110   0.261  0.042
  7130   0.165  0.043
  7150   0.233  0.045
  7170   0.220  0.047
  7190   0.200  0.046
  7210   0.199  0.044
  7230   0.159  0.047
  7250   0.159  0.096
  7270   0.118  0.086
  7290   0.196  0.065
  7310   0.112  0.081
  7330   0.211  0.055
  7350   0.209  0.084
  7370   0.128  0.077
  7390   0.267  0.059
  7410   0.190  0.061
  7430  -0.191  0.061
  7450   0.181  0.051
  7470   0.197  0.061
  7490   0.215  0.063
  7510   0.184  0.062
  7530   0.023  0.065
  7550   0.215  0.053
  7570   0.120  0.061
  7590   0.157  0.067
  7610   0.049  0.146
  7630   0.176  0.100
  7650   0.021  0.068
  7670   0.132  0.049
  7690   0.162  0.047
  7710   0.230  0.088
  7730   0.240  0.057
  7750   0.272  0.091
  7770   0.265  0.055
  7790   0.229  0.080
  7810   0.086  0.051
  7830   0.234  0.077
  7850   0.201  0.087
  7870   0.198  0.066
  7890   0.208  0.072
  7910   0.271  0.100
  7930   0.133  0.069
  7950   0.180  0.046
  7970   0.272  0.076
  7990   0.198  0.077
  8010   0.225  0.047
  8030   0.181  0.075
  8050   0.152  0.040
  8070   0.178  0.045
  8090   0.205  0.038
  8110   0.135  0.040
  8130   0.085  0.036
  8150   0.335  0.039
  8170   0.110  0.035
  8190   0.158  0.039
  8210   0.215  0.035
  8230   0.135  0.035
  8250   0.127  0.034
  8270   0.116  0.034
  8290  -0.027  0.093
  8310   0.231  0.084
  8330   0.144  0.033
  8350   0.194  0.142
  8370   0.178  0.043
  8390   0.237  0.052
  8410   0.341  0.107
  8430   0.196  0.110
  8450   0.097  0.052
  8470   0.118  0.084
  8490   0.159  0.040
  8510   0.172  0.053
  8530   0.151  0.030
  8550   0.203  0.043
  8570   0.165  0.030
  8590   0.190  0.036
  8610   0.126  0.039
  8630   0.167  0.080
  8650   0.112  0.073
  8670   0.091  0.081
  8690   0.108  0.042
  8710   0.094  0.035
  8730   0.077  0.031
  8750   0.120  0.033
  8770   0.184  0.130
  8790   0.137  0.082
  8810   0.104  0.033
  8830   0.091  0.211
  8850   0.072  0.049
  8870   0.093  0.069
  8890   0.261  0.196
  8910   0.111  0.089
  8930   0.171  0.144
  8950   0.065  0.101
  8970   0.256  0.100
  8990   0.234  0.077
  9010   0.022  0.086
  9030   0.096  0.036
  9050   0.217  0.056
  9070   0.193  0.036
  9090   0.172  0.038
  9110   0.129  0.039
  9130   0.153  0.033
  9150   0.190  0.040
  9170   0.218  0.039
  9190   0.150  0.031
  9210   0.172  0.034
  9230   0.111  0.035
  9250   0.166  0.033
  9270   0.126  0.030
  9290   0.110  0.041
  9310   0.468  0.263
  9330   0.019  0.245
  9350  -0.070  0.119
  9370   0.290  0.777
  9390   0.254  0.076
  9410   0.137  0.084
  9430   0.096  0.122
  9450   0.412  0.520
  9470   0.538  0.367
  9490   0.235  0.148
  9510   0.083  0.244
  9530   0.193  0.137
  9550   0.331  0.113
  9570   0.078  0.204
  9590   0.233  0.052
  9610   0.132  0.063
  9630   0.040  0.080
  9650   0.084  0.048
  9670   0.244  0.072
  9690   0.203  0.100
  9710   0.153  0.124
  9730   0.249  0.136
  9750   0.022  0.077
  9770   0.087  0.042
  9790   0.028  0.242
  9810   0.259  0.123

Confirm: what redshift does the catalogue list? 0.677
